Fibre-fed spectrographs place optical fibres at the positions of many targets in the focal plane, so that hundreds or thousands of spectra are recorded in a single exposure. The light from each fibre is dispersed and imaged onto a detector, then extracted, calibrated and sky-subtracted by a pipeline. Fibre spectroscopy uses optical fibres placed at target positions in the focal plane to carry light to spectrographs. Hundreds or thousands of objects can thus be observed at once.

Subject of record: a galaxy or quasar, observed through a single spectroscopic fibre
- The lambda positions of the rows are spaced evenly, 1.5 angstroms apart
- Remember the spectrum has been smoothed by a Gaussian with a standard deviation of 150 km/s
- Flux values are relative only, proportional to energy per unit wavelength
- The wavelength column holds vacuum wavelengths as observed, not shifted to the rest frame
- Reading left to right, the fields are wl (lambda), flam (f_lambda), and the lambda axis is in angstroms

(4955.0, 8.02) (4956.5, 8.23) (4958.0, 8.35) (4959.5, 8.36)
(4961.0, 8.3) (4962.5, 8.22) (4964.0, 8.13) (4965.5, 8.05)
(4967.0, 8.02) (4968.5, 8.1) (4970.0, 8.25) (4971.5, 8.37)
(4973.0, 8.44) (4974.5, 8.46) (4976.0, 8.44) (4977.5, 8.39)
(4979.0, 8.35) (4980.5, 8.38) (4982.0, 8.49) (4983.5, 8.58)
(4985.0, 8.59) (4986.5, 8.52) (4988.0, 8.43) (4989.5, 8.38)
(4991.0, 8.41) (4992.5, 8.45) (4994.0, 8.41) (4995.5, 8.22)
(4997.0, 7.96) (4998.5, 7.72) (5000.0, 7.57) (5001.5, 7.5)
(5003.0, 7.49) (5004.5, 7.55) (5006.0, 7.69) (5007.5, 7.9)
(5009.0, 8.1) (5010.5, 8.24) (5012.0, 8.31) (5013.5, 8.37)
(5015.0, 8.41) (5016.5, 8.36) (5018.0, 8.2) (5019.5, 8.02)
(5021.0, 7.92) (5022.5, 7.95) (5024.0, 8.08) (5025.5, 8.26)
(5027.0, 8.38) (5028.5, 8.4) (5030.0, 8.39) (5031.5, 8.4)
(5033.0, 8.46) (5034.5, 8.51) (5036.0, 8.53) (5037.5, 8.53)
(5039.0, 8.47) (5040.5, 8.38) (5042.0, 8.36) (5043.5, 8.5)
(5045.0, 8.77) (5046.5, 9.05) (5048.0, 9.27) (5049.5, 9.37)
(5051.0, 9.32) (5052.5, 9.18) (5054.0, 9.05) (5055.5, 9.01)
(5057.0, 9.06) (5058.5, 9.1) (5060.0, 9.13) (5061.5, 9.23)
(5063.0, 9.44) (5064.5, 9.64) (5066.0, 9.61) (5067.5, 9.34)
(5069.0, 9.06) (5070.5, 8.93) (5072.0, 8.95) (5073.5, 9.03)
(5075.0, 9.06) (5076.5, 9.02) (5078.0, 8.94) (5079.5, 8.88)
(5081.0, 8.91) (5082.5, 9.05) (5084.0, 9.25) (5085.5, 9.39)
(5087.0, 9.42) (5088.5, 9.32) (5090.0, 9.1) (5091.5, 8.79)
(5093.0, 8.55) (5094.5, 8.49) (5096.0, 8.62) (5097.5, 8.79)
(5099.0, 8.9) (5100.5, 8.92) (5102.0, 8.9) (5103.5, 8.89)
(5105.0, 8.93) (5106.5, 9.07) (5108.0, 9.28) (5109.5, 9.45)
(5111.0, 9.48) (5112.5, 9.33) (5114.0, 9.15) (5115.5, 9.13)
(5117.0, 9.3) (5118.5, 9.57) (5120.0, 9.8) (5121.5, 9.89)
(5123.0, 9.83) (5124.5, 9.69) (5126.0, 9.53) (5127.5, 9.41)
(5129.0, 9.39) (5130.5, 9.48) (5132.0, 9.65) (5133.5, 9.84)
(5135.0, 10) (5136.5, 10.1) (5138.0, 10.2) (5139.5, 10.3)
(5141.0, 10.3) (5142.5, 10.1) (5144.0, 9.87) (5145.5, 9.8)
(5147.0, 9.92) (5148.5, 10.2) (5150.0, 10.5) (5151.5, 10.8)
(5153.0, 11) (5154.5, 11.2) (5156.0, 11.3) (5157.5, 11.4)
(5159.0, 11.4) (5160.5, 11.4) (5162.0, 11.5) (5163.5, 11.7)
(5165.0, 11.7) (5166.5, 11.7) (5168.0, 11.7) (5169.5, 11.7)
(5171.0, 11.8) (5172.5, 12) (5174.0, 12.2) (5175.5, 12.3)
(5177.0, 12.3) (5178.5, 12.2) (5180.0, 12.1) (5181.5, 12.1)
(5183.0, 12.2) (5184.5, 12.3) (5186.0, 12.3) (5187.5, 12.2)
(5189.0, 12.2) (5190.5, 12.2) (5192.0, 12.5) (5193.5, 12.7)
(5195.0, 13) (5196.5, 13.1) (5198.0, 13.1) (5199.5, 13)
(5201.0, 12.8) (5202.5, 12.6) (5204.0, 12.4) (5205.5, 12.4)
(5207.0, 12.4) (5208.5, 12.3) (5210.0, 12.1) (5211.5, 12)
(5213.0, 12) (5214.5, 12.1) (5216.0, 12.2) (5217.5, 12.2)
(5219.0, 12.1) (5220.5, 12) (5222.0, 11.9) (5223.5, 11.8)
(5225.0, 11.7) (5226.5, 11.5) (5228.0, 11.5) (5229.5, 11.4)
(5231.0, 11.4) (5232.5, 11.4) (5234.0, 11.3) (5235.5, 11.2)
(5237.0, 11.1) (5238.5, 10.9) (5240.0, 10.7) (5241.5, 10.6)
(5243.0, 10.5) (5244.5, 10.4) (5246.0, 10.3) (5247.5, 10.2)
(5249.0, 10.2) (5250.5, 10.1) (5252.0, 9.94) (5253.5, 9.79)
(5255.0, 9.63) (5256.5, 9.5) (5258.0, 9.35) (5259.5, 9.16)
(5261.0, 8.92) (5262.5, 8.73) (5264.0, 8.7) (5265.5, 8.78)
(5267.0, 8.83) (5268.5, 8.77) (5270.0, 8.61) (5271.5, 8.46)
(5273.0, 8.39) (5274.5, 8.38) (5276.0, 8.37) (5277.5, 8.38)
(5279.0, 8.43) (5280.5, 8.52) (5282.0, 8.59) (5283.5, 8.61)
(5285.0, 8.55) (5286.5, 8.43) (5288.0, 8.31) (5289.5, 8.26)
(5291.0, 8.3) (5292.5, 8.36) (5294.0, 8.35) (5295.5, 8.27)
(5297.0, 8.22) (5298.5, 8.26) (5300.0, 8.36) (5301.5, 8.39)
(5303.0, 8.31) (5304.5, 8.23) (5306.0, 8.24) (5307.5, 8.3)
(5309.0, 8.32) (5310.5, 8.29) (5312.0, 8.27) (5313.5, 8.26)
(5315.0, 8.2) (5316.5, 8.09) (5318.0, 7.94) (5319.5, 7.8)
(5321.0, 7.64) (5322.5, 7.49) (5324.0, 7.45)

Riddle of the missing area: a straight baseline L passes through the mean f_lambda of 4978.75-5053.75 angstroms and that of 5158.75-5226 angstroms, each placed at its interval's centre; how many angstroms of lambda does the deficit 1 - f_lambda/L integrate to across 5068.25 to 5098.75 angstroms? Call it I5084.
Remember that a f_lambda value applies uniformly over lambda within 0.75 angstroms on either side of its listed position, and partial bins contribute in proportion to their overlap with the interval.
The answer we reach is 2.57 angstroms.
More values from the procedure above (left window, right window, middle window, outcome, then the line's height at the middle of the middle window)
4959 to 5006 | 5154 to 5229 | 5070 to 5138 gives 7.9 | 10.5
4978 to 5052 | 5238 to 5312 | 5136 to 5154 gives -3.4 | 8.63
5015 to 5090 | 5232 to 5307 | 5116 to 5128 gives -0.9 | 8.94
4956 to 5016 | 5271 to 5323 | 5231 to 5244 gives -4.3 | 8.26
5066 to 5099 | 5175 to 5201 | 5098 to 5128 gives 2.1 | 10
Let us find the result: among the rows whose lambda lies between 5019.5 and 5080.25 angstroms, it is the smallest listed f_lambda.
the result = 7.92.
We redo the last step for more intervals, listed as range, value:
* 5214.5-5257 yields 9.5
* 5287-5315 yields 8.2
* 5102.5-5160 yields 8.89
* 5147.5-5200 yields 10.2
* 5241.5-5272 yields 8.46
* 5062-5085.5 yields 8.88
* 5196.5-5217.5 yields 12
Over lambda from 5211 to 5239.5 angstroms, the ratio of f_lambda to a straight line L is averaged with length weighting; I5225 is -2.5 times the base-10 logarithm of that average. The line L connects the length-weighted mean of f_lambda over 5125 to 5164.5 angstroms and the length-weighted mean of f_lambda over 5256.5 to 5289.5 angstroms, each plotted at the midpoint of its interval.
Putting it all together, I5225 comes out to -0.25 mag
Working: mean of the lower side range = 10.4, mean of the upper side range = 8.64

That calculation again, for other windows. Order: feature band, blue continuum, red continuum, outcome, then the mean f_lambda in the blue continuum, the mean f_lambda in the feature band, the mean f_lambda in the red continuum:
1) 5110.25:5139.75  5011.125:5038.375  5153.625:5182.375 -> 0.12 mag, 8.3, 9.64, 11.8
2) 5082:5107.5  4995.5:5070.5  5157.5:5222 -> 0.11 mag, 8.52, 8.97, 12.2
